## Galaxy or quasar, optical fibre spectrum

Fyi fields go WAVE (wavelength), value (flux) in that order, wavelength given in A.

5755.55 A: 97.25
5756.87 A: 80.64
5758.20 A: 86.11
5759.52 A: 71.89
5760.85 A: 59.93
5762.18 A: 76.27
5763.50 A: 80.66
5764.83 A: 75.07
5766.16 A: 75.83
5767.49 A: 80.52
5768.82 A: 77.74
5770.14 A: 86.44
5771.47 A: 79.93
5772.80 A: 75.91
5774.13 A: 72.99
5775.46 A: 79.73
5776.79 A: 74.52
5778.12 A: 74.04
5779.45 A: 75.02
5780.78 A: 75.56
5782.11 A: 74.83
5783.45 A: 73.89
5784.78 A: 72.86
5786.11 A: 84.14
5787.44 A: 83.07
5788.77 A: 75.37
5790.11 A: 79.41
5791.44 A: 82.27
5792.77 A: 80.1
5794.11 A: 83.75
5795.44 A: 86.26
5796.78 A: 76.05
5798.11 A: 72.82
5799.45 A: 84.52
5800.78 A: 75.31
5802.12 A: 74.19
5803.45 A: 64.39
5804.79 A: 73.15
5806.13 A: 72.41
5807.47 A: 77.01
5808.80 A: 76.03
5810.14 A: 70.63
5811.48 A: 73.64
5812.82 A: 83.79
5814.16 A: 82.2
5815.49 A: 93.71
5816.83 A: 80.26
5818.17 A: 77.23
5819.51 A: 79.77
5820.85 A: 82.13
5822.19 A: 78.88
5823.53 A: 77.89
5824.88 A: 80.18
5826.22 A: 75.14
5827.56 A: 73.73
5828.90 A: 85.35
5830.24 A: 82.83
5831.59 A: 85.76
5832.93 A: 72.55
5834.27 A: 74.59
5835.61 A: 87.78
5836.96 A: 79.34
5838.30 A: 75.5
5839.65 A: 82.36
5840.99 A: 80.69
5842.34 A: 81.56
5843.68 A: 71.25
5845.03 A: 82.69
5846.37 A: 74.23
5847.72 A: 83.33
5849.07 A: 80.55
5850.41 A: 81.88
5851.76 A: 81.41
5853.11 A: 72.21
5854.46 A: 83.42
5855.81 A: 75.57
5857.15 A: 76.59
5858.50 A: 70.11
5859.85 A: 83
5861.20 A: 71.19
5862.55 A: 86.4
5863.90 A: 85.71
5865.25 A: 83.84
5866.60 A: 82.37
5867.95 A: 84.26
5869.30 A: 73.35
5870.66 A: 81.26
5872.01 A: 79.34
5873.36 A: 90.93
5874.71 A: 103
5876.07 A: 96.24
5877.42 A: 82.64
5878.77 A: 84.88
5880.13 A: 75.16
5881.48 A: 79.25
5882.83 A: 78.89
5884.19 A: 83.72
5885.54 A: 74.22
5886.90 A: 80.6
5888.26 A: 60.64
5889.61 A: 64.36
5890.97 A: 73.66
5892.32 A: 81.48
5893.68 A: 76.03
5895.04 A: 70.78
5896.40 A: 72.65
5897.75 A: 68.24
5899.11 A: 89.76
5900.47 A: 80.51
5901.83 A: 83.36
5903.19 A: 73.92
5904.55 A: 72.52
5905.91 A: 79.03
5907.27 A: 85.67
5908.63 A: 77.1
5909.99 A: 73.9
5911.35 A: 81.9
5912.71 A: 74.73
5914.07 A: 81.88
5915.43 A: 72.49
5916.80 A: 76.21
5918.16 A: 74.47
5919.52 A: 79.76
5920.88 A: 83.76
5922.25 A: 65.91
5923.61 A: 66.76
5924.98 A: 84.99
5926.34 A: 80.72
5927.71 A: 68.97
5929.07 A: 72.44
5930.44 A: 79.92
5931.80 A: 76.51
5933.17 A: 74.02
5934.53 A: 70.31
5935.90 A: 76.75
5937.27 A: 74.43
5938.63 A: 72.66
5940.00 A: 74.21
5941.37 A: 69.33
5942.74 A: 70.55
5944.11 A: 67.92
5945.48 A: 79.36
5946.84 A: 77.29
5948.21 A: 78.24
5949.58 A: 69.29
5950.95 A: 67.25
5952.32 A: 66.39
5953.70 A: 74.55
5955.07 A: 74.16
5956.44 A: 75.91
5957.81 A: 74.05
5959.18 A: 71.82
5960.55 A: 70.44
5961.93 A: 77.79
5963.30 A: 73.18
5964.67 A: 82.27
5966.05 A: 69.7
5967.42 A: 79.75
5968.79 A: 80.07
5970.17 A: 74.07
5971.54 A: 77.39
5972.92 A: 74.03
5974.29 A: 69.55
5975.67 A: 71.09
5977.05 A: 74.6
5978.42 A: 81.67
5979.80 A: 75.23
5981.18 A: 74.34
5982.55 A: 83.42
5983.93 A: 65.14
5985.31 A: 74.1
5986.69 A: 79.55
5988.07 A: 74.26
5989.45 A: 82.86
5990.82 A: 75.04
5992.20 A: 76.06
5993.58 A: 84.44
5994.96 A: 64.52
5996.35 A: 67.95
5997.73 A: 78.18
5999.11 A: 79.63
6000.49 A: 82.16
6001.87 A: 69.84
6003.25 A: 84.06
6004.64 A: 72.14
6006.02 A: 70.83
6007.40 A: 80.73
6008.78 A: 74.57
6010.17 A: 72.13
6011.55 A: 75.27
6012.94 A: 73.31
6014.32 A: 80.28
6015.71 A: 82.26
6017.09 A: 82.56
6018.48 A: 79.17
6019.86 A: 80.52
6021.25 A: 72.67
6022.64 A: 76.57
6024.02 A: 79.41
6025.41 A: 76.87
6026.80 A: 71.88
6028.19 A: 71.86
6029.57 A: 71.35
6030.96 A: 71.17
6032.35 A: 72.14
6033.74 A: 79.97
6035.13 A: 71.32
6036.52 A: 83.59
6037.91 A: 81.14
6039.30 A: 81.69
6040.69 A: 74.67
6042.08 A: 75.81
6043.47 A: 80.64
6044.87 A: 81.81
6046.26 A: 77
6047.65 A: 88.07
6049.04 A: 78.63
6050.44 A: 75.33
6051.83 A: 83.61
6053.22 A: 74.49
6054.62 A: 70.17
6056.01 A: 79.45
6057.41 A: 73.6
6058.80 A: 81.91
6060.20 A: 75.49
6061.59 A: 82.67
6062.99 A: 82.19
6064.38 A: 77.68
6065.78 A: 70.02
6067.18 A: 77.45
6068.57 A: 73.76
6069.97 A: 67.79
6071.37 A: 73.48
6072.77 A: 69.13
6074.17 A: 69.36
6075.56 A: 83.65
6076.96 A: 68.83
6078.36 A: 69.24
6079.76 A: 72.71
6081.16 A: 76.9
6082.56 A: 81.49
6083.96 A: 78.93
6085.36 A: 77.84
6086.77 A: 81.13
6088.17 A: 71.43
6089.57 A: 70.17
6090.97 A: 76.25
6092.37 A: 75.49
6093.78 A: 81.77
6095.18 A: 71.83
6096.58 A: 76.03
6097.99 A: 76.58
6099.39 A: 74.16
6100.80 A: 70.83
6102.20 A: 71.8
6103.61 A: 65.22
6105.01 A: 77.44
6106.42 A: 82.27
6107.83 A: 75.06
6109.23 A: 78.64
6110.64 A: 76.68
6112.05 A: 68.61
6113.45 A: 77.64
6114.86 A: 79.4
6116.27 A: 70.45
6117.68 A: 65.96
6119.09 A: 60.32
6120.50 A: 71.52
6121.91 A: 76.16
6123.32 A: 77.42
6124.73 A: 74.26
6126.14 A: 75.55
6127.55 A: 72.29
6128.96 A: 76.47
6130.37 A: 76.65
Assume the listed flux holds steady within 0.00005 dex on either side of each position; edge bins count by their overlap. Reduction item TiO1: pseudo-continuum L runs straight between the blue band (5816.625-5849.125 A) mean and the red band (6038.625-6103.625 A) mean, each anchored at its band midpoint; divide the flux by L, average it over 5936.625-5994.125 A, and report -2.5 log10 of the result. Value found 0.04 mag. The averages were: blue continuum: 79.4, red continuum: 76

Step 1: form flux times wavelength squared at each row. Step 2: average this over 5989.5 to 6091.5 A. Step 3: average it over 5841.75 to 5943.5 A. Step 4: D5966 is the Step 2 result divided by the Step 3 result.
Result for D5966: 1.03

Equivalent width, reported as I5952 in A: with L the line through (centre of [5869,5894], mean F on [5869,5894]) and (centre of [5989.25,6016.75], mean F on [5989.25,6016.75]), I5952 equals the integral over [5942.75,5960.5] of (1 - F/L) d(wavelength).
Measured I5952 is 1.2 A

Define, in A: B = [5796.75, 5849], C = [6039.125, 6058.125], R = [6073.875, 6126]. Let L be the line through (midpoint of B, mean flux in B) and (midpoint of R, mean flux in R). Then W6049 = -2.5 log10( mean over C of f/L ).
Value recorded -0.04 mag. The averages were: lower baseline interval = 78.4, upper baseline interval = 74.5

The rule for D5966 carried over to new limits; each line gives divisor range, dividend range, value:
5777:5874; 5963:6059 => 1.03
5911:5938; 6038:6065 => 1.08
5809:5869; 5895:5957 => 0.97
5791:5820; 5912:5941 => 1.00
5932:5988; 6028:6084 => 1.06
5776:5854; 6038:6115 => 1.06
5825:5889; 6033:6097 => 1.02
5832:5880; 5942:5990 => 0.96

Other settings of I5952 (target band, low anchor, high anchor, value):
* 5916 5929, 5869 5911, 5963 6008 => 0.4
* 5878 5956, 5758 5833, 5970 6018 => 1.3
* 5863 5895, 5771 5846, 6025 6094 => -1.2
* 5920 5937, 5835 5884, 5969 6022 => 0.7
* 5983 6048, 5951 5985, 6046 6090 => -1.2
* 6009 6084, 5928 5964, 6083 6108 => -1.9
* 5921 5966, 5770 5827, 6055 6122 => 1.5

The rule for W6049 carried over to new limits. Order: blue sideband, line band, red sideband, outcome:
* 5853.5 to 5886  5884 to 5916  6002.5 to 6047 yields 0.06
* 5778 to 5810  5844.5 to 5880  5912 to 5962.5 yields -0.09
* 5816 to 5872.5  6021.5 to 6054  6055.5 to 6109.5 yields -0.02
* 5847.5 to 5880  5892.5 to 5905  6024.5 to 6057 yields 0.06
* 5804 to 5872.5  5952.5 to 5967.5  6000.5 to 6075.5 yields 0.05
